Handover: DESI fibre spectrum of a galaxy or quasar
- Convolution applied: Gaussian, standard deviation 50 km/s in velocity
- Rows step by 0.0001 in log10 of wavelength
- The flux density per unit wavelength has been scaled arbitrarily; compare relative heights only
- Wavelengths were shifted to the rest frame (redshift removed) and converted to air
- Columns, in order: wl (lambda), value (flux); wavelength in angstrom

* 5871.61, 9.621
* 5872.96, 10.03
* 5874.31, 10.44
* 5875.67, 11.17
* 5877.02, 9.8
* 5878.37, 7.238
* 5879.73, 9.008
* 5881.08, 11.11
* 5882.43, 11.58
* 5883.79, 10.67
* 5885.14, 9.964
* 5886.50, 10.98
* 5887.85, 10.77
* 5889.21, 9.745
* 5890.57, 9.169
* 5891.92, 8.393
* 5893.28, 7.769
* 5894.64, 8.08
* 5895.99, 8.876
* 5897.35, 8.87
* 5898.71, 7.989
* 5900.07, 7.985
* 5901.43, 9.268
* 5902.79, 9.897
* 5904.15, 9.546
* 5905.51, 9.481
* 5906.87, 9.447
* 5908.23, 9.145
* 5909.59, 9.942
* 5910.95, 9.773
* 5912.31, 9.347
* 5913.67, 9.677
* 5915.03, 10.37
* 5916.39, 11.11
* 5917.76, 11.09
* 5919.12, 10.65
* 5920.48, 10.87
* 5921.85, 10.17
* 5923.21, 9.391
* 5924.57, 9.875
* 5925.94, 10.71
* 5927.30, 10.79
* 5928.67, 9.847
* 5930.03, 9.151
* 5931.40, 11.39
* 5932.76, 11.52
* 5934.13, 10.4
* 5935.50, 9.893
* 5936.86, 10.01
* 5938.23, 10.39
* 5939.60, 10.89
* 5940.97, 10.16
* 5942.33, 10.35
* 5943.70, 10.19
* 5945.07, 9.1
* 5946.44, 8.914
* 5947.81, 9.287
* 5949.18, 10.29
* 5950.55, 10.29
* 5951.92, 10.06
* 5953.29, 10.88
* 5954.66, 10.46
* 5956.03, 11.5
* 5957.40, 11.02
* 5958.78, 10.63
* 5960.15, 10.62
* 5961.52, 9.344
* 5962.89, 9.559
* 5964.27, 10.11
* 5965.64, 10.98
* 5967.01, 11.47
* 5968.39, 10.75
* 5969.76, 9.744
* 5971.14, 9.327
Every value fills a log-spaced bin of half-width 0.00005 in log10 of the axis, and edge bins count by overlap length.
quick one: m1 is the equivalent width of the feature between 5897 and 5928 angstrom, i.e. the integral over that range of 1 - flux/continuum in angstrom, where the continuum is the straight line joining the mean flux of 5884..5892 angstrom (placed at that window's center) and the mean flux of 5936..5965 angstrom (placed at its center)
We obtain 0.82 angstrom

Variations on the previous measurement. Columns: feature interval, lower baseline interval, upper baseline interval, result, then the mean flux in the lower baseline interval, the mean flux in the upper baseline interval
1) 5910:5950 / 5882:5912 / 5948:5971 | -1.0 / 9.4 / 10.4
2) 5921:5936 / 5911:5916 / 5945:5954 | -0.6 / 9.88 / 9.88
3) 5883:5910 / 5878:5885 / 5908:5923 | 2.2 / 10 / 10.2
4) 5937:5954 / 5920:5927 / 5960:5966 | 0.1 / 10.2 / 10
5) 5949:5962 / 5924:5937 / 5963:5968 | 0.1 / 10.4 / 10.7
